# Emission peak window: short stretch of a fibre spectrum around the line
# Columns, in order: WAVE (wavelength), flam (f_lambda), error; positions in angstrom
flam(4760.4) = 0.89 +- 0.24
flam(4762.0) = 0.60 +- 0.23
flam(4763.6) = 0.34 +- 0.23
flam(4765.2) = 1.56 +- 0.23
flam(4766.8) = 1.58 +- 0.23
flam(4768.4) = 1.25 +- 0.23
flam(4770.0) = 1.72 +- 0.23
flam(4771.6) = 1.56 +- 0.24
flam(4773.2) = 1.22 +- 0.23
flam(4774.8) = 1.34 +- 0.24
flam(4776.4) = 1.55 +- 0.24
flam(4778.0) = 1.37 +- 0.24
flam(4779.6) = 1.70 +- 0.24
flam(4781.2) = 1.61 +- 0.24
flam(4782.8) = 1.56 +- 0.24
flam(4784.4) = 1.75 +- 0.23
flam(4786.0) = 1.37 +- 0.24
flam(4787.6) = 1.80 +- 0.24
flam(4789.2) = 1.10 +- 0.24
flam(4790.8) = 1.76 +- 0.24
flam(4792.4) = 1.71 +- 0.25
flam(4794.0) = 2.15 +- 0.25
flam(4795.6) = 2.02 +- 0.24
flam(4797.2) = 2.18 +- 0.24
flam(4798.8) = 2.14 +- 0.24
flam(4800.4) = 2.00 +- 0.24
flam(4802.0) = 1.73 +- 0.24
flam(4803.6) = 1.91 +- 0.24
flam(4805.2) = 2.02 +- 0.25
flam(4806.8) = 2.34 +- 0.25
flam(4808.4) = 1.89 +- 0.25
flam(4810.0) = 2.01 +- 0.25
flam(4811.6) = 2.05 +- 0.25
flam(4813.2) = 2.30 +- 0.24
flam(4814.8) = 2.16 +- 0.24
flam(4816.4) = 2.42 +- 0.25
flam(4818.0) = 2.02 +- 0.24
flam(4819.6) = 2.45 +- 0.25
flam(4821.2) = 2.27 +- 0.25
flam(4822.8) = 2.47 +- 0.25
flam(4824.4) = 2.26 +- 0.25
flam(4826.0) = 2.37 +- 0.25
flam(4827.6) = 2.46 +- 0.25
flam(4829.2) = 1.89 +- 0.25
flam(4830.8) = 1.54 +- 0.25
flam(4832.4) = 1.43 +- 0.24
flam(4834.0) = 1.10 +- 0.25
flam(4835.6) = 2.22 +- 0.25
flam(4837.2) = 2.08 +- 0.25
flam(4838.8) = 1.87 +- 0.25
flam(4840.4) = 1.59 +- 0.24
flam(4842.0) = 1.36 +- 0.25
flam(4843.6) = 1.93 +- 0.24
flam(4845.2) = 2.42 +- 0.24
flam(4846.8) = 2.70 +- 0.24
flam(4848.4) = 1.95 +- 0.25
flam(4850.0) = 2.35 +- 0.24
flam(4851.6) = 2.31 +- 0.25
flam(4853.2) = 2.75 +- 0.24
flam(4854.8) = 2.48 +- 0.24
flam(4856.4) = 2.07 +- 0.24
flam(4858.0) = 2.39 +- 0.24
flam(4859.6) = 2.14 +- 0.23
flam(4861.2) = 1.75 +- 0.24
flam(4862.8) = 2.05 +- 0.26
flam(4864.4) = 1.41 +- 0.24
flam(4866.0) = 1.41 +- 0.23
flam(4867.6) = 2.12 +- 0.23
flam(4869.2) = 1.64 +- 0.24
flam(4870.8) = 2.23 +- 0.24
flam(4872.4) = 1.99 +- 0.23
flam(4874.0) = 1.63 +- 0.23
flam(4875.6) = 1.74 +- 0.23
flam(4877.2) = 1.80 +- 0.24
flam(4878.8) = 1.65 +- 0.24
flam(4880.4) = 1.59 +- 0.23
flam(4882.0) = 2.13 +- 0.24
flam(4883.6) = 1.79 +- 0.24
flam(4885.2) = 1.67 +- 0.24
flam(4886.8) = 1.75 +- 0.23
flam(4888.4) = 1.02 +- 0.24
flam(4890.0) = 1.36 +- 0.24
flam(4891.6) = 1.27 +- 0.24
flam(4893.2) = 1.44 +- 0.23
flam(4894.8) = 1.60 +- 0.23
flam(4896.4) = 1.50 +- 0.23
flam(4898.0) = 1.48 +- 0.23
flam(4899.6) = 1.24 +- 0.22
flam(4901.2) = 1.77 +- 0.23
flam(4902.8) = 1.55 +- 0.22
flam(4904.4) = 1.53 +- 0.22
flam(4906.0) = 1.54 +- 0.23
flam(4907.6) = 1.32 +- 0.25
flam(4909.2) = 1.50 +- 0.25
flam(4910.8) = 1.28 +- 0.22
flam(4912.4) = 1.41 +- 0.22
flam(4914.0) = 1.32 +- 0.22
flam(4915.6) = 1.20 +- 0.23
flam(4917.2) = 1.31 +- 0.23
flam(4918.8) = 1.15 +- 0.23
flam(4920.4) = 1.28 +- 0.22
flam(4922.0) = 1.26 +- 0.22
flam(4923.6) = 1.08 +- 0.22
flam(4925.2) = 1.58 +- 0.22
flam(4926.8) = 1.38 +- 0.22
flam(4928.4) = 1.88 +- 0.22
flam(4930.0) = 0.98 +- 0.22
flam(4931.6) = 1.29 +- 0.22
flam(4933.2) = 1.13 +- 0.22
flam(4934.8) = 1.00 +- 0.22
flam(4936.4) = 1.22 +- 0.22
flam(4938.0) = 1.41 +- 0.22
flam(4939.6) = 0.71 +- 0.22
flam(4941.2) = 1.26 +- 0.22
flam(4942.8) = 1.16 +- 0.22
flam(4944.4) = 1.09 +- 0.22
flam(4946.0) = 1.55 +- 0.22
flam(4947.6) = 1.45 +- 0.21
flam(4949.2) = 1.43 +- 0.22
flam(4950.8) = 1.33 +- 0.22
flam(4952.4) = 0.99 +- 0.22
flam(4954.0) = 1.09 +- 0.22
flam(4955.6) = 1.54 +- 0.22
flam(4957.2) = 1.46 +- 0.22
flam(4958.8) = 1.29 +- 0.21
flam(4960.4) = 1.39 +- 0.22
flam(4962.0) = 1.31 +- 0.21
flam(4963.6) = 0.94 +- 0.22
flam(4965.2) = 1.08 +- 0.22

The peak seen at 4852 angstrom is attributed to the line C IV 1549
